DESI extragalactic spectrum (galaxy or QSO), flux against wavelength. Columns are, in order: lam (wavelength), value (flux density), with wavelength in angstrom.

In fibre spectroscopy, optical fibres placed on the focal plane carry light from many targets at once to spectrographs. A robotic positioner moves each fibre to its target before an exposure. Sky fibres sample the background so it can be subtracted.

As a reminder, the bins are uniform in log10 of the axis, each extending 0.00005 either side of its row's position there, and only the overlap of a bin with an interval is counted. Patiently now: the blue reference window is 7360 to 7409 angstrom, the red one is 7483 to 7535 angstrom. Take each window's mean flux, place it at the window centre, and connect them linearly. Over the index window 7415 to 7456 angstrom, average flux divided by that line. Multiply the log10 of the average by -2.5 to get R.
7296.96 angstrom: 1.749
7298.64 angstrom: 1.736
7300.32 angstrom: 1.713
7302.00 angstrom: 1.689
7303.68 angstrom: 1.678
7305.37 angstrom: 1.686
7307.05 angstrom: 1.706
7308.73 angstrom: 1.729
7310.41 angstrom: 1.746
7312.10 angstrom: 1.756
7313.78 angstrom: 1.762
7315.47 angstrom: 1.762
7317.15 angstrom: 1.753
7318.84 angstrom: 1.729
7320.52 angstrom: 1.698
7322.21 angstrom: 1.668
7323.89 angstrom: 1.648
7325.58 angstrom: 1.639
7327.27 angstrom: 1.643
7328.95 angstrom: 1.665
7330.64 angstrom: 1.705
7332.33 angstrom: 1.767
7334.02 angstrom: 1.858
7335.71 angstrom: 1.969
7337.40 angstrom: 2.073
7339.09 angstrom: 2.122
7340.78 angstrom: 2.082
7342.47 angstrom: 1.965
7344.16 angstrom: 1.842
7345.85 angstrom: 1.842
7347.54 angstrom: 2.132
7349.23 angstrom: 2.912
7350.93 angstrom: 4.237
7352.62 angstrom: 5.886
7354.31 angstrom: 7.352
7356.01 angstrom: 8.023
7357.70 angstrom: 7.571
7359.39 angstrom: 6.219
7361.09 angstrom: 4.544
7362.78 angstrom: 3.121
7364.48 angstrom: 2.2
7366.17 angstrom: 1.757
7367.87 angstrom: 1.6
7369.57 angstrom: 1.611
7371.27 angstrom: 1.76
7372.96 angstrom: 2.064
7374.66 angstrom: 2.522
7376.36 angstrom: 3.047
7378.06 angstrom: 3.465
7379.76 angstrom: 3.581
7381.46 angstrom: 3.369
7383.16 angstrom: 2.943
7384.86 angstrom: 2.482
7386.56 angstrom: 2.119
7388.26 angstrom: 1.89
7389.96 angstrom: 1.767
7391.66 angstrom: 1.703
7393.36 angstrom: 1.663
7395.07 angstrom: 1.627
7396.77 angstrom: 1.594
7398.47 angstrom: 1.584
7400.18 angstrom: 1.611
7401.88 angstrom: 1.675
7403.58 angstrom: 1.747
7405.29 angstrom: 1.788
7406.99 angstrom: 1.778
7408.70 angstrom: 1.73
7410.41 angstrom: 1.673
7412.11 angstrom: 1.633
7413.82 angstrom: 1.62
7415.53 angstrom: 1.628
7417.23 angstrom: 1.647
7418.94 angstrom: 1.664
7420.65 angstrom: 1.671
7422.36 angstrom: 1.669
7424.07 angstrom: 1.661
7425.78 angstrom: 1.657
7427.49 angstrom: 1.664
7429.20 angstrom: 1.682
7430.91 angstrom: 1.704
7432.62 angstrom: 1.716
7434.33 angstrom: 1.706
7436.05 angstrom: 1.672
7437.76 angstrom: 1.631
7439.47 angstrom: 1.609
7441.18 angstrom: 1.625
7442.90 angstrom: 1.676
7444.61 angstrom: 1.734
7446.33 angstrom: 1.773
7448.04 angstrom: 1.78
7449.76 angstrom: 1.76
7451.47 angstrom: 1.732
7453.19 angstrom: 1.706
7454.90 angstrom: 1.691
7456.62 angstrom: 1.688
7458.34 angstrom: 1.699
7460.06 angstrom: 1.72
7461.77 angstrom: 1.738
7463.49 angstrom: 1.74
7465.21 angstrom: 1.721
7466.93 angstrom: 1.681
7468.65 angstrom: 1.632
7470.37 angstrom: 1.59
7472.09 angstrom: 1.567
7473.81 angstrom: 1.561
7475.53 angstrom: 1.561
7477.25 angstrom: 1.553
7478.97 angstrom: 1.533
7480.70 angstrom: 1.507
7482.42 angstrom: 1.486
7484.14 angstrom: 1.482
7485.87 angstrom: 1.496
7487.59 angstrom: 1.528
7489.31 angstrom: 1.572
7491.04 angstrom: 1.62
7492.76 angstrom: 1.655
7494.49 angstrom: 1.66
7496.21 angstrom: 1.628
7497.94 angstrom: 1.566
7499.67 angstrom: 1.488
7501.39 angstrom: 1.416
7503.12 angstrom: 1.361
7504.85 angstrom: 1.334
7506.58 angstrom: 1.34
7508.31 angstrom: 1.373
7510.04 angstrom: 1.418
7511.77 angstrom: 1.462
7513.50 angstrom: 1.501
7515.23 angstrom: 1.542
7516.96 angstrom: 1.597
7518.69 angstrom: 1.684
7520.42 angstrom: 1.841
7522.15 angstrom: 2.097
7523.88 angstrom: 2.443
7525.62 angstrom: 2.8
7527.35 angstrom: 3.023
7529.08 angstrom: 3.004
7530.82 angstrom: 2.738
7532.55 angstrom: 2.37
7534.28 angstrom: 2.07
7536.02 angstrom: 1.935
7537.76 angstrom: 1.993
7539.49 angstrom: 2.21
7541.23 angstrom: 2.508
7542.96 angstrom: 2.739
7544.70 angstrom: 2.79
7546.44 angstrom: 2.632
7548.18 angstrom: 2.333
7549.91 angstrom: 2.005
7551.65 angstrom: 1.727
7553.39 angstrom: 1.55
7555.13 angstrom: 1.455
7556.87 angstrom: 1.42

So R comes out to 0.22 mag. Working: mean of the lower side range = 2.24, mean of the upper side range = 1.8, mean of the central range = 1.69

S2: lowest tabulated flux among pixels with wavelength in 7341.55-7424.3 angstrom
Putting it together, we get 1.584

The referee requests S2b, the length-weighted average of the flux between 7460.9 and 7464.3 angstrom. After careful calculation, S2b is 1.74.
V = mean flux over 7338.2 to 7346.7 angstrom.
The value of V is 1.97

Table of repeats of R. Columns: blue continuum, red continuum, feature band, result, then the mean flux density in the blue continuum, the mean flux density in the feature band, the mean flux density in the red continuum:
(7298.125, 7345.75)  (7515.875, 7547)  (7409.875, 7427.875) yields 0.23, 1.78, 1.65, 2.35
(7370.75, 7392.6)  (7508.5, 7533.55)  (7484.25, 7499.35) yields 0.35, 2.52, 1.58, 2.09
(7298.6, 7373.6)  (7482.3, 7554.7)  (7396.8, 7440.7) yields 0.33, 2.56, 1.67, 1.91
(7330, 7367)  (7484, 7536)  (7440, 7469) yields 0.35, 3.43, 1.71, 1.81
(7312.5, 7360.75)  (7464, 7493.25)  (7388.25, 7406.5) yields 0.35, 2.89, 1.69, 1.57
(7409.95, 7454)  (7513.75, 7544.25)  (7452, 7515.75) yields 0.26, 1.68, 1.56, 2.26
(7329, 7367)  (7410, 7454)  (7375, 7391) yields -0.01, 3.38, 2.72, 1.68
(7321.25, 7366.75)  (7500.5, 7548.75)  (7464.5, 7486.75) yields 0.44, 3.1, 1.57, 2.05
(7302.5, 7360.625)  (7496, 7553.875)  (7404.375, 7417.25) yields 0.38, 2.68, 1.69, 1.99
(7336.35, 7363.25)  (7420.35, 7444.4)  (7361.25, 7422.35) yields 0.34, 3.99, 2.06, 1.67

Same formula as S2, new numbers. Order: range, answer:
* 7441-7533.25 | 1.334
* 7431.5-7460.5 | 1.609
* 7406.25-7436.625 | 1.62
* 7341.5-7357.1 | 1.842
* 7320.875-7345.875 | 1.639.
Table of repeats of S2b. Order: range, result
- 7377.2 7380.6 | 3.52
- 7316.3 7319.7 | 1.74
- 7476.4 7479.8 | 1.54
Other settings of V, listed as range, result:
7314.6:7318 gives 1.75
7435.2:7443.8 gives 1.64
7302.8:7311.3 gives 1.71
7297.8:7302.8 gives 1.71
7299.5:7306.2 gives 1.69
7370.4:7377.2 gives 2.35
